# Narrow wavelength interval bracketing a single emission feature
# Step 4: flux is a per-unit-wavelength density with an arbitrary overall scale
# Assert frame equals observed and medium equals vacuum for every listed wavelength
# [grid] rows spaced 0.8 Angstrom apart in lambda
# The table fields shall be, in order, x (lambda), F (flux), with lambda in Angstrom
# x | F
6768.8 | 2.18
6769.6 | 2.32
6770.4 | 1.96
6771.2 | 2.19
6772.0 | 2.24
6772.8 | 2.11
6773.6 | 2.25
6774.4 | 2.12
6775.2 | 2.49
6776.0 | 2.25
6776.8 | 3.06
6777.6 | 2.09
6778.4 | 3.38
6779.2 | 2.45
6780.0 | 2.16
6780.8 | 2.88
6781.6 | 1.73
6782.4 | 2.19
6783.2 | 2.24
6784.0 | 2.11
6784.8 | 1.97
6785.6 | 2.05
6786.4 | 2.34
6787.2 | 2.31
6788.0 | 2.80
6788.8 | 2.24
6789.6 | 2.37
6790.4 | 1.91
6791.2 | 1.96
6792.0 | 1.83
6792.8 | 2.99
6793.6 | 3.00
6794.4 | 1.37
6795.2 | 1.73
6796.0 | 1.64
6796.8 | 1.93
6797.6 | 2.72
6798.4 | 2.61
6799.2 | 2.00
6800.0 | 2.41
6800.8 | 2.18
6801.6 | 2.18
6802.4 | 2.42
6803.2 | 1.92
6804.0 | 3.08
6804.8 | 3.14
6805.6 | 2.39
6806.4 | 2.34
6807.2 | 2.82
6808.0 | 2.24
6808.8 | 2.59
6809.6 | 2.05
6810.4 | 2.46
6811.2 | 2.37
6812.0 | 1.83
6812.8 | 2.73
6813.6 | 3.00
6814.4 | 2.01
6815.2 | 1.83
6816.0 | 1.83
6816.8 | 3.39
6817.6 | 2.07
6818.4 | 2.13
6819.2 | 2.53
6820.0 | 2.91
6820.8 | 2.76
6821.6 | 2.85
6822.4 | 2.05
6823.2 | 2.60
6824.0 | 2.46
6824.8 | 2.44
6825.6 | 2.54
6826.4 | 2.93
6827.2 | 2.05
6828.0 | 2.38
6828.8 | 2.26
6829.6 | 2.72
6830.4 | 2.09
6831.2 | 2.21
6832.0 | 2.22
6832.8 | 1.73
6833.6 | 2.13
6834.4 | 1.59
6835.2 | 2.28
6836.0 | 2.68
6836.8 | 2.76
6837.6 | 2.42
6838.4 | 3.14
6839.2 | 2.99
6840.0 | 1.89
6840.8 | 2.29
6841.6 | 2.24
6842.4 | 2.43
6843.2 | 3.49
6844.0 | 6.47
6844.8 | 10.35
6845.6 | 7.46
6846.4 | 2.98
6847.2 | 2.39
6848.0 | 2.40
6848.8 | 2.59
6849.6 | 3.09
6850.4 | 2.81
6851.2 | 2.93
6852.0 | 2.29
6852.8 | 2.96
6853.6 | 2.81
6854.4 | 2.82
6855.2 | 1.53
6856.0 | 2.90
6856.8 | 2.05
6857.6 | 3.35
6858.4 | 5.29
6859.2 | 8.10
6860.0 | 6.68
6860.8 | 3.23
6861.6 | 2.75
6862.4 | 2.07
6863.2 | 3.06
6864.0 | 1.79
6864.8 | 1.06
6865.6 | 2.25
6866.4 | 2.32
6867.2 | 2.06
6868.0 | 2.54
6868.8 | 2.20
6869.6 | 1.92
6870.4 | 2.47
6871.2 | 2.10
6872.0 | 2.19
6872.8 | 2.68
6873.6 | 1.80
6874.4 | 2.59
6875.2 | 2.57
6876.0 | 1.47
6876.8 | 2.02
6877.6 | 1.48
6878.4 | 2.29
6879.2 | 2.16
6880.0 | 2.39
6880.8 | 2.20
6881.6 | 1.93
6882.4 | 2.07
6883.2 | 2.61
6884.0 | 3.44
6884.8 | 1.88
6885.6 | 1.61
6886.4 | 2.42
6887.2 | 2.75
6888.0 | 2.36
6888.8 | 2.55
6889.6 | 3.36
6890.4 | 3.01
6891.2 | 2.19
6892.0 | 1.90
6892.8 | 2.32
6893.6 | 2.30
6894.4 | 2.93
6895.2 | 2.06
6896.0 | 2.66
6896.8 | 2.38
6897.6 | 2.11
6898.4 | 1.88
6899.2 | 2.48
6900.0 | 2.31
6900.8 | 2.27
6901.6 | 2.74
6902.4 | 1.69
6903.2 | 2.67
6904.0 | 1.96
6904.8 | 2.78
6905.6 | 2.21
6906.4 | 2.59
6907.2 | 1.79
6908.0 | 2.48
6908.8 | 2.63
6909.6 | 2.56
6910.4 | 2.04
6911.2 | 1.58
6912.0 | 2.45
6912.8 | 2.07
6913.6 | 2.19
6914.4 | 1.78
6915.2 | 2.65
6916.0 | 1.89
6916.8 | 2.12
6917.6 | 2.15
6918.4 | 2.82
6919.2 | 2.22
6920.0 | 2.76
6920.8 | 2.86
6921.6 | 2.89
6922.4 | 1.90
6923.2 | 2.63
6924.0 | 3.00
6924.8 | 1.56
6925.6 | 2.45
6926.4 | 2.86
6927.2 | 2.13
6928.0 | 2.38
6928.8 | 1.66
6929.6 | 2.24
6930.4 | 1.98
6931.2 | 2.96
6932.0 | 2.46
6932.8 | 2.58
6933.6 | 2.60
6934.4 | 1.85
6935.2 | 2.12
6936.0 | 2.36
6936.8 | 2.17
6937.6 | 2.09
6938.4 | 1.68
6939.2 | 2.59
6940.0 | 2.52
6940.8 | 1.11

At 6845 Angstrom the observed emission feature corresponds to [S II]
